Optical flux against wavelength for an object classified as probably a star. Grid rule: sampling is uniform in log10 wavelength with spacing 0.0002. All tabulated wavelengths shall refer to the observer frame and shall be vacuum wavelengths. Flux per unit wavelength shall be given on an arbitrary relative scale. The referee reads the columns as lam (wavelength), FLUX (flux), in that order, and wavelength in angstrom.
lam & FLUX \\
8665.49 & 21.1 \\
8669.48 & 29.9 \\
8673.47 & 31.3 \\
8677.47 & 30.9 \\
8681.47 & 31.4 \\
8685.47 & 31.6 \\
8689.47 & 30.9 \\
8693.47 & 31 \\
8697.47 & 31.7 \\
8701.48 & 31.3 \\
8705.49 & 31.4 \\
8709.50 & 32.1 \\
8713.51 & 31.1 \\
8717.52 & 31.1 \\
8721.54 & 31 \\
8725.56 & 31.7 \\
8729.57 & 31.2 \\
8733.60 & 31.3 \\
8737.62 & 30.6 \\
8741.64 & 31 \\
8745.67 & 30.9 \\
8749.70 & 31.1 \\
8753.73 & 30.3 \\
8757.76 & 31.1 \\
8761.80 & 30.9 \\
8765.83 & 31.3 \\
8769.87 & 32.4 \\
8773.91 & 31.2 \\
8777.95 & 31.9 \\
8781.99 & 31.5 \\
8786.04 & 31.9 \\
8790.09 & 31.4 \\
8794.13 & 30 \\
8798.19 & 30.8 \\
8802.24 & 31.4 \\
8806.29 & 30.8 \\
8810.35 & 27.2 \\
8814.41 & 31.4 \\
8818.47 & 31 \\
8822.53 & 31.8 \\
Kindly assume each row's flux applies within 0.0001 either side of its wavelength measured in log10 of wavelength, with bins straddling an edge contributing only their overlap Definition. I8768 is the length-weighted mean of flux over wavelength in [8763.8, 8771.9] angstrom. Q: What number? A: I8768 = 31.9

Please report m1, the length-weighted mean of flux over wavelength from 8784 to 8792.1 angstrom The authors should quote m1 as 31.6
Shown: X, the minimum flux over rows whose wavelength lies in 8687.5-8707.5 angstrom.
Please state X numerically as 30.9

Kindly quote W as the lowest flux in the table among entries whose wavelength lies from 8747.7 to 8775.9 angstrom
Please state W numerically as 30.3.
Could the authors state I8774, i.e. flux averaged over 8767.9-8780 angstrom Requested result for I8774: 31.8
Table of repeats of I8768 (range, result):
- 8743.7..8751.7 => 31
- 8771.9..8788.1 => 31.6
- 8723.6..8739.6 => 31.2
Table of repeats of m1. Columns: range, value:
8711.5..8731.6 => 31.2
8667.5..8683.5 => 30.9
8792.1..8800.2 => 30.4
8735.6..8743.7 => 30.8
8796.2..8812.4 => 30.1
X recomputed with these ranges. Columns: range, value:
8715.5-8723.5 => 31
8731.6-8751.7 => 30.6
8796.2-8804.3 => 30.8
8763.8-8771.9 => 31.3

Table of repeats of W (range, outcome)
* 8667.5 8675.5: 29.9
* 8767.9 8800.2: 30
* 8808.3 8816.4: 27.2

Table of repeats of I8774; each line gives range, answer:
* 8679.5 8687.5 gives 31.5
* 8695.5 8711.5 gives 31.6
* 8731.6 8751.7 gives 31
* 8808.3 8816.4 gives 29.3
